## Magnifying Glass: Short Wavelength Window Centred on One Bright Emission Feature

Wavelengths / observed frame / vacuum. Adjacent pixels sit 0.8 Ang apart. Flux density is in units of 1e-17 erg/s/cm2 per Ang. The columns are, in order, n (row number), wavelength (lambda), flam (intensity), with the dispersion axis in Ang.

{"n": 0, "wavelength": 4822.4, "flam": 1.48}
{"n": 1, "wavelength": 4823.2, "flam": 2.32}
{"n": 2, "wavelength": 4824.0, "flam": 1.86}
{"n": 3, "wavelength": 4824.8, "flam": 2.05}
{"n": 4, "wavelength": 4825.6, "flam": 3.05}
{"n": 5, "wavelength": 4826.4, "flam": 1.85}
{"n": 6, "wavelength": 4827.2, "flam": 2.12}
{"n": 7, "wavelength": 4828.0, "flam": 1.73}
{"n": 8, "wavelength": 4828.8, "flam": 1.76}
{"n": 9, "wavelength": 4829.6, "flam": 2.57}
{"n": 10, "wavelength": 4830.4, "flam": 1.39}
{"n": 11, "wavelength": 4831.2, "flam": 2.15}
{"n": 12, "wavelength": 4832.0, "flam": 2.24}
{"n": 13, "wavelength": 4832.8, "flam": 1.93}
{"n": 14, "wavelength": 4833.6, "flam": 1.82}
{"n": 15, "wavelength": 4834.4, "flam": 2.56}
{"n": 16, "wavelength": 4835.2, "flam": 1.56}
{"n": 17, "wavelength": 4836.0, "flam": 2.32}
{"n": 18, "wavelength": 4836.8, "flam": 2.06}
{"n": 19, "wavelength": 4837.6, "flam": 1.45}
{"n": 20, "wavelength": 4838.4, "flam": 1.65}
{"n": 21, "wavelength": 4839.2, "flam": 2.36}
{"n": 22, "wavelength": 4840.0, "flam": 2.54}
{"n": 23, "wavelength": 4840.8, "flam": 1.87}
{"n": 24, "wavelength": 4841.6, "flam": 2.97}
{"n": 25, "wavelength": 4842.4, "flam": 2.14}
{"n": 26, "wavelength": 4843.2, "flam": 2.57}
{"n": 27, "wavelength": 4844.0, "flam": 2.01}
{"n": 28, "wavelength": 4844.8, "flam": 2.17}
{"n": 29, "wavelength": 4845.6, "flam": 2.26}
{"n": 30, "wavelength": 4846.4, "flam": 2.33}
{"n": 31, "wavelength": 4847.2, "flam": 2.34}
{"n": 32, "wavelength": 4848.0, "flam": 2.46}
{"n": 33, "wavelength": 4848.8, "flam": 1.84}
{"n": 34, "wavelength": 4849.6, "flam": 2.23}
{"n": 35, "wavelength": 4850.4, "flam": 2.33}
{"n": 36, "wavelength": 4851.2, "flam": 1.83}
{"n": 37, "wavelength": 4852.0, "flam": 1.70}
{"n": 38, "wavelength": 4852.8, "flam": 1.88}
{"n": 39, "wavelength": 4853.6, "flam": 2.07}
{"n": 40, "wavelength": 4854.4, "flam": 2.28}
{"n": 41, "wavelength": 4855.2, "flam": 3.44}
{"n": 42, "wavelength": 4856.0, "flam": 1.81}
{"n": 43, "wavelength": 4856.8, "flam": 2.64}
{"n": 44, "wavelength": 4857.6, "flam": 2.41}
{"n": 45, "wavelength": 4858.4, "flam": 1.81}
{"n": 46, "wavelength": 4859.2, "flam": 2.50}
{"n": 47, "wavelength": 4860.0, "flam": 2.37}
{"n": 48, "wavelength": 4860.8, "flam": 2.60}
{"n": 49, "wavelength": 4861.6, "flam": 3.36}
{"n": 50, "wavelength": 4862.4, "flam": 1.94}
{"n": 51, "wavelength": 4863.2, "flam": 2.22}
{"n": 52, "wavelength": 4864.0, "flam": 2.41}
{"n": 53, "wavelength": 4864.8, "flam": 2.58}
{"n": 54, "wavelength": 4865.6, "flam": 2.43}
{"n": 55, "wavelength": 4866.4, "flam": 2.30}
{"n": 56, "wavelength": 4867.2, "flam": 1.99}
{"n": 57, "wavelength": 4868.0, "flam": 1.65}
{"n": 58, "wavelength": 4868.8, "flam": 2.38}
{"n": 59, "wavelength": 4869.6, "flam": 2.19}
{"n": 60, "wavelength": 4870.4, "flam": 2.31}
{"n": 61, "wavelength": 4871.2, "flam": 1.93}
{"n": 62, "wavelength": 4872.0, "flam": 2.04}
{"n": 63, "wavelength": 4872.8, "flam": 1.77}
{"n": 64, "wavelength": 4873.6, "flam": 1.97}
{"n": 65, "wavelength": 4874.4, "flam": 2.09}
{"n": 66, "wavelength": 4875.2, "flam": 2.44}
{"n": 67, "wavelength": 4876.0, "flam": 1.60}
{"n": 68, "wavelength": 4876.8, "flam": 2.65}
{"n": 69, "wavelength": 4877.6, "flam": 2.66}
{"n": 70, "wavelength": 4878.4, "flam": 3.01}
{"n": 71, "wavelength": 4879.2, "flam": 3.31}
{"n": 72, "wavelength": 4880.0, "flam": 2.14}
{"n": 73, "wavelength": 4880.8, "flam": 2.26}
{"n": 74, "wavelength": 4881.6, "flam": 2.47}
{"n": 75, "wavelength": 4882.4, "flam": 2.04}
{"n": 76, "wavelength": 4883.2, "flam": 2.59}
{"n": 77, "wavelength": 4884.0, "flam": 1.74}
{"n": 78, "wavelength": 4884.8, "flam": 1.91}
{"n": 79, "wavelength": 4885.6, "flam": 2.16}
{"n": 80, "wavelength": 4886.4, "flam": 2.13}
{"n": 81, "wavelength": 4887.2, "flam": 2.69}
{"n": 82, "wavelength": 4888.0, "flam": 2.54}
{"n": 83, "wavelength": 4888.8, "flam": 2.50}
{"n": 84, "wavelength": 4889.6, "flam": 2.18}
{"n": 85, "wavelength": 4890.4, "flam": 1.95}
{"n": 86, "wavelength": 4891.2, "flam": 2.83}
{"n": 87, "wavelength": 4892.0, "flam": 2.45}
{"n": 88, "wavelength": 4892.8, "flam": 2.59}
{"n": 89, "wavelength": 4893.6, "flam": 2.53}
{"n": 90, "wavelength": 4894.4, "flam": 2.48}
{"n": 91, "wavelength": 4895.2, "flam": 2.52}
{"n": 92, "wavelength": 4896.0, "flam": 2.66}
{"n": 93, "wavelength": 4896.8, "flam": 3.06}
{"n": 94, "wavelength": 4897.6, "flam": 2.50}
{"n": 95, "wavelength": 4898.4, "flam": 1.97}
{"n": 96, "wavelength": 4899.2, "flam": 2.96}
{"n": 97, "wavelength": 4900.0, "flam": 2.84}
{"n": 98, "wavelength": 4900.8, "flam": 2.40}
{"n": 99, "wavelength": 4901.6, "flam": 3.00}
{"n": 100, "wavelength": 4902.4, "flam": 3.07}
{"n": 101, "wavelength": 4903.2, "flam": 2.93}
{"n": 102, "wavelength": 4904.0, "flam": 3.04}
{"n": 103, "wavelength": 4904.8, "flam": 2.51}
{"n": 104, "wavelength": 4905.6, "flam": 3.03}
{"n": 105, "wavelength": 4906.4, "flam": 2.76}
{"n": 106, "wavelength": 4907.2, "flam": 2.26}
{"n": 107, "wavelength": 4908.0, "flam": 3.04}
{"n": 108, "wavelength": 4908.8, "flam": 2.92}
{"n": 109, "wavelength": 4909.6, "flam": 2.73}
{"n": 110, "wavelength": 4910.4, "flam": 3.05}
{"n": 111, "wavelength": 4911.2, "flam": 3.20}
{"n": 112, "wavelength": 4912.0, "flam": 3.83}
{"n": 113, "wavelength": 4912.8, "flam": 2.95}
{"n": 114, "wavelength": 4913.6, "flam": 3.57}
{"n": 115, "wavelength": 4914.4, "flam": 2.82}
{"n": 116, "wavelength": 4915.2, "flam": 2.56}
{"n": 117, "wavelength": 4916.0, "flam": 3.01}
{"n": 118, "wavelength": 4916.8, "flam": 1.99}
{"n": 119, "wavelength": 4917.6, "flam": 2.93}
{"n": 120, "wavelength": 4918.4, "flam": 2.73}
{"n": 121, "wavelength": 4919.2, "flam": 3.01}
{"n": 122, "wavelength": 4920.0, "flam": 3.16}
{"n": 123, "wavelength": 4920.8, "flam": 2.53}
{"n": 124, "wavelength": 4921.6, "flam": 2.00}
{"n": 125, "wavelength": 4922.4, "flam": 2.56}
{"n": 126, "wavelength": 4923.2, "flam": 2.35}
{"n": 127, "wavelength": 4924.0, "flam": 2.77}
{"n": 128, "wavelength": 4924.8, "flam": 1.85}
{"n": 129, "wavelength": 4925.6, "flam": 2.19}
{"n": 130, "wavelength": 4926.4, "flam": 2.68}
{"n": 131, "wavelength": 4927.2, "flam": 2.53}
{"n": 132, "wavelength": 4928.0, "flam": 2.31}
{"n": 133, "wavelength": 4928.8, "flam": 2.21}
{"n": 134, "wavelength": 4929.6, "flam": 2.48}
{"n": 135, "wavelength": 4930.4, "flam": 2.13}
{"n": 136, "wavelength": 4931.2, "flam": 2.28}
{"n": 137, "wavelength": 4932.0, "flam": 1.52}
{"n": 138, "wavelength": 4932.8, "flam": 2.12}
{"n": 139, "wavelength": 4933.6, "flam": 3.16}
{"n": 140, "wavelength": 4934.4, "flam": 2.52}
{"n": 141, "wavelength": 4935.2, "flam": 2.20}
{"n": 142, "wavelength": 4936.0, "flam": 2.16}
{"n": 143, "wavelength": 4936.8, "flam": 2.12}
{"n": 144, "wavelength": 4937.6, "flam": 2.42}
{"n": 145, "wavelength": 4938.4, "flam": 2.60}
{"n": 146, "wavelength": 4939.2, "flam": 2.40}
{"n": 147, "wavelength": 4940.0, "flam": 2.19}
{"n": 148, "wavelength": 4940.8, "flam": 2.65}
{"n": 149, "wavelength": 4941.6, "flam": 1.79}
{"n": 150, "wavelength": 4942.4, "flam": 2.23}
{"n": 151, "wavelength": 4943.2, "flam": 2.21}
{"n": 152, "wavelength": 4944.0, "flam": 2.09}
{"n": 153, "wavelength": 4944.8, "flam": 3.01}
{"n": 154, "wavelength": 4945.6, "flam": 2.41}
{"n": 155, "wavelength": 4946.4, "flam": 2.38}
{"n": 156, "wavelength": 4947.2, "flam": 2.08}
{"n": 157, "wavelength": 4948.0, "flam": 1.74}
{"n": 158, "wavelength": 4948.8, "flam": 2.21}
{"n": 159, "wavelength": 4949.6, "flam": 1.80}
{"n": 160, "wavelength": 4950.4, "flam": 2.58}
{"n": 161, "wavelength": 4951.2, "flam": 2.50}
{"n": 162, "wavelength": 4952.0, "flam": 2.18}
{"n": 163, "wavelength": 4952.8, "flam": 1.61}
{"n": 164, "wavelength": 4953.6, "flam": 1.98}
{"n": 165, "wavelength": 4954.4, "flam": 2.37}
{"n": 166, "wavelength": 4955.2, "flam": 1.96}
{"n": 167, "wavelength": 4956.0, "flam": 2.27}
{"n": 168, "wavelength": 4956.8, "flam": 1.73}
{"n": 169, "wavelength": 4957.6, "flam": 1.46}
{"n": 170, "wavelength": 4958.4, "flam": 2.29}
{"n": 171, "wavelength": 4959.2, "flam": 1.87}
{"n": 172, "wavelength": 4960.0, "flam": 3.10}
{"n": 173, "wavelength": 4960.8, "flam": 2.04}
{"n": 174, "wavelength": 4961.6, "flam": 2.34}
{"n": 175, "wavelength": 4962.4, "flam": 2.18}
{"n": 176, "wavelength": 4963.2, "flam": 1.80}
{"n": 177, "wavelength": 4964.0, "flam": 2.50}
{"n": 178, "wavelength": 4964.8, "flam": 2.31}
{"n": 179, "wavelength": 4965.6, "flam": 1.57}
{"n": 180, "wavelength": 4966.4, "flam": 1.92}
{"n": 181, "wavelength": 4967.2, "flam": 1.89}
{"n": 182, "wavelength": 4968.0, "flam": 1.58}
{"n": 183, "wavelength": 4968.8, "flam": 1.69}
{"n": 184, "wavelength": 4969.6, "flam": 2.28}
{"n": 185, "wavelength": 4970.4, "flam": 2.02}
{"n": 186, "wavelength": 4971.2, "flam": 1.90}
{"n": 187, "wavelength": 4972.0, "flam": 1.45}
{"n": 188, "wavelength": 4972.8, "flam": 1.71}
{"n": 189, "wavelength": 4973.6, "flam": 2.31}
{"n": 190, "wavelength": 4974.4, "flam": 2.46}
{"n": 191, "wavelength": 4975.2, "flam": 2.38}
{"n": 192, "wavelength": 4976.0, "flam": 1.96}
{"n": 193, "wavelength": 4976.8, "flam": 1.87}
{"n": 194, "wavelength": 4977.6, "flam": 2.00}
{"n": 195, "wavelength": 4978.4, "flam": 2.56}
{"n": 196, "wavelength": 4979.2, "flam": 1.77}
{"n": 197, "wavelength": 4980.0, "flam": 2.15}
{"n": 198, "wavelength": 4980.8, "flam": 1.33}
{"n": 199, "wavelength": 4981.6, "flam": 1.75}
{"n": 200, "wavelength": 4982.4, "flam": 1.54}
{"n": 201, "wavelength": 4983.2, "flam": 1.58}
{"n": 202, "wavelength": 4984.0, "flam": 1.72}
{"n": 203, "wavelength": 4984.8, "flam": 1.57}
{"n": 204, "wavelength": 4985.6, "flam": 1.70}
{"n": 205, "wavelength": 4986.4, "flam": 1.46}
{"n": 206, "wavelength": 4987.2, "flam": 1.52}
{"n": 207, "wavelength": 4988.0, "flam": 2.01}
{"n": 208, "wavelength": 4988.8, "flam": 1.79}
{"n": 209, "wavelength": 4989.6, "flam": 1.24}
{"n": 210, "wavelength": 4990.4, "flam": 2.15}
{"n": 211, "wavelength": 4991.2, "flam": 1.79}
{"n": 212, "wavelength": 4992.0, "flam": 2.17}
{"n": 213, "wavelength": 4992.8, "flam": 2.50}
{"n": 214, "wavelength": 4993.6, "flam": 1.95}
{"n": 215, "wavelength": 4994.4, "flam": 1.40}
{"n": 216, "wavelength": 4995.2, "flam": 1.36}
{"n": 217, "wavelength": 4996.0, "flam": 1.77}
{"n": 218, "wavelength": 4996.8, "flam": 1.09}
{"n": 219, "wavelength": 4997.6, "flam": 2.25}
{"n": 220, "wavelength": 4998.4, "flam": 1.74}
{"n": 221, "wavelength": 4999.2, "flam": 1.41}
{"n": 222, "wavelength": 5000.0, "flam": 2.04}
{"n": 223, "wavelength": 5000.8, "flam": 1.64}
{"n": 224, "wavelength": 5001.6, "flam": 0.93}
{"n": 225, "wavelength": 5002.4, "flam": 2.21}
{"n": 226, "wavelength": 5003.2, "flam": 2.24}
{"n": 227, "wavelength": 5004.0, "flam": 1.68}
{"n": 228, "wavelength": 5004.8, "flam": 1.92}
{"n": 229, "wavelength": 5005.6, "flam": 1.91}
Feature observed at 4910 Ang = C III] 1909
